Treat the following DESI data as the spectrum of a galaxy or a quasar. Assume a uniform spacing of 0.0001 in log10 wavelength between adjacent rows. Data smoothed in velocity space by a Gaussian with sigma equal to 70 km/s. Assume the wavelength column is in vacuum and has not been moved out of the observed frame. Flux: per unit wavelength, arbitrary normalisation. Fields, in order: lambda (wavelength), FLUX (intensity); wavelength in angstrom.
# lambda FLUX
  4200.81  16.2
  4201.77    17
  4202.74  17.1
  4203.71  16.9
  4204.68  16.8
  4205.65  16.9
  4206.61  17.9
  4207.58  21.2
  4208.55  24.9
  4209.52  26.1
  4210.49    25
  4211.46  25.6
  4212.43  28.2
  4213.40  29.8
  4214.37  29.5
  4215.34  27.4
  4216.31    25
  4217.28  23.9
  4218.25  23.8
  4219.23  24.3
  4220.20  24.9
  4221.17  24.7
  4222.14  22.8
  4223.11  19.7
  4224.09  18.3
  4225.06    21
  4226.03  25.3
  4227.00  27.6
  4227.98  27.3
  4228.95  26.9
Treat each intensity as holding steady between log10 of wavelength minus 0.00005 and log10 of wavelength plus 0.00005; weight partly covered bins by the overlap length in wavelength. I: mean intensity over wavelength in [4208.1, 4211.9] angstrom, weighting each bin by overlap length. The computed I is 25.4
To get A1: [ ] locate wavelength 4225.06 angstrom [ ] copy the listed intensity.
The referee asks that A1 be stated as 21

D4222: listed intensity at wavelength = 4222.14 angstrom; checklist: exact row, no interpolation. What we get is 22.8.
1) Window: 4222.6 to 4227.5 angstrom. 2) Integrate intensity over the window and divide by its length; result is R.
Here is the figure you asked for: 22.4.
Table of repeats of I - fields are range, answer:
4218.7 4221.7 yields 24.6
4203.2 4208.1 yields 18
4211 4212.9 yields 26.9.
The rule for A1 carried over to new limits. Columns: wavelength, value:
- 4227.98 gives 27.3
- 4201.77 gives 17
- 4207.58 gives 21.2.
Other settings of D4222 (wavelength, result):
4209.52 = 26.1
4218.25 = 23.8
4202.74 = 17.1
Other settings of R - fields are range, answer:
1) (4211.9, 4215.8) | 28.7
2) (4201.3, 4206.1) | 16.9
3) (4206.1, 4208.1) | 19.7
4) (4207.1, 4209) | 23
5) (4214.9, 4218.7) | 25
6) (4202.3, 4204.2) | 17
